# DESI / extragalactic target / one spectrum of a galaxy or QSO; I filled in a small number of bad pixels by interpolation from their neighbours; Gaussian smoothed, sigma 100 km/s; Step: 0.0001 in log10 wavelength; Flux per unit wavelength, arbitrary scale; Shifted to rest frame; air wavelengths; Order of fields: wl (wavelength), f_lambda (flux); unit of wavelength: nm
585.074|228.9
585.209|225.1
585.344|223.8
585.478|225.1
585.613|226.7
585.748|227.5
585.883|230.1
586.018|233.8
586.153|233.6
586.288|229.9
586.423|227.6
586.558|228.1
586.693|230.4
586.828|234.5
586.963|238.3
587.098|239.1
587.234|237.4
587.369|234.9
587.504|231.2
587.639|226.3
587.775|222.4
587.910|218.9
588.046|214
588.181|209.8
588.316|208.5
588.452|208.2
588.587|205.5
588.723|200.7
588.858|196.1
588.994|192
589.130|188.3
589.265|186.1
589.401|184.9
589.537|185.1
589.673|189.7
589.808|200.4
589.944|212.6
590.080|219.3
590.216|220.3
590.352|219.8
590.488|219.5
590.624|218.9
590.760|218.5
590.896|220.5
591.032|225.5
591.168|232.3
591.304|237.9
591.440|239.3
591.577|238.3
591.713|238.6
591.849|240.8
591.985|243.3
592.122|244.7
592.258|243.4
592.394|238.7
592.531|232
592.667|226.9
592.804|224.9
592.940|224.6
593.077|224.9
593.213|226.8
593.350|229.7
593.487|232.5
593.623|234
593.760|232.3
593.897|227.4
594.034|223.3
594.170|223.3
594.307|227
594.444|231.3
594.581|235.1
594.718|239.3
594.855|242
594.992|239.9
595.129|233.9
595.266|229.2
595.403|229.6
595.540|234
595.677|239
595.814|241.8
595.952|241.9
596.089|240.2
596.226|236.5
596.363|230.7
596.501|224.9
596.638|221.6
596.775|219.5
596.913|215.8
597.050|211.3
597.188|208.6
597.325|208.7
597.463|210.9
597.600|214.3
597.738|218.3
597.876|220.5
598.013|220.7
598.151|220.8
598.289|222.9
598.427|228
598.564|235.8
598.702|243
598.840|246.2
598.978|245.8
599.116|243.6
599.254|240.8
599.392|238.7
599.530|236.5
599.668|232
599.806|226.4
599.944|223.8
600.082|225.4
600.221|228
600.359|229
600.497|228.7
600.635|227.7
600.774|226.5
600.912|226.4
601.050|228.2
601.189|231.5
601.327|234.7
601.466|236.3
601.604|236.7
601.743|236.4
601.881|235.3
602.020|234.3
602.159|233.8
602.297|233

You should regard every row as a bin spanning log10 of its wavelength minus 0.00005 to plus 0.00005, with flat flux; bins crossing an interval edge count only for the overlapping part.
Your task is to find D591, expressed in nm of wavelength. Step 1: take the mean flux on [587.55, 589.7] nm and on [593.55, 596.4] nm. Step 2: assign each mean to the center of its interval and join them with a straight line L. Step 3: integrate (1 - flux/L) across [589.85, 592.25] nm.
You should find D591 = -0.16 nm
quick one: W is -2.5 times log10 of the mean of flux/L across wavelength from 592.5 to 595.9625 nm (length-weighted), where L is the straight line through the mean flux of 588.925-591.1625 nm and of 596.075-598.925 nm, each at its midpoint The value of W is -0.07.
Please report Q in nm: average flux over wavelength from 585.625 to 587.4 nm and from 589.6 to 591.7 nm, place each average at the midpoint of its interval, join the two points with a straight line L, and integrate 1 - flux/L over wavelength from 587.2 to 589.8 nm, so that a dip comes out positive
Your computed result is 0.23 nm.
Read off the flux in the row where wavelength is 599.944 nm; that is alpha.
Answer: 223.8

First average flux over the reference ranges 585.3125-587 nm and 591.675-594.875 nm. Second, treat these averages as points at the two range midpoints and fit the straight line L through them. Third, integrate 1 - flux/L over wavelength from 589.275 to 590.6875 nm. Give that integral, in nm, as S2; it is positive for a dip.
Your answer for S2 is 0.15 nm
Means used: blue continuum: 230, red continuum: 233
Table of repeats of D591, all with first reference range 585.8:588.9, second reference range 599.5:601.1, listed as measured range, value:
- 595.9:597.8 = 0.05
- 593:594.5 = -0.02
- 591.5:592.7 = -0.07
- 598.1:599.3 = -0.05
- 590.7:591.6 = -0.02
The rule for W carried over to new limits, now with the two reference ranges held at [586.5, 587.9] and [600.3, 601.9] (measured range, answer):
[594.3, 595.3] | -0.02 mag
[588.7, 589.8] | 0.21 mag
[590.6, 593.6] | 0.00 mag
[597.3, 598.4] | 0.07 mag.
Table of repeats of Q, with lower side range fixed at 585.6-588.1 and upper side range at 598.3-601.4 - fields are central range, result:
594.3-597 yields -0.01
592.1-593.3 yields 0.00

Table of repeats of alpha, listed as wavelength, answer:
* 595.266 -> 229.2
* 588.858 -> 196.1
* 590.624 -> 218.9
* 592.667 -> 226.9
